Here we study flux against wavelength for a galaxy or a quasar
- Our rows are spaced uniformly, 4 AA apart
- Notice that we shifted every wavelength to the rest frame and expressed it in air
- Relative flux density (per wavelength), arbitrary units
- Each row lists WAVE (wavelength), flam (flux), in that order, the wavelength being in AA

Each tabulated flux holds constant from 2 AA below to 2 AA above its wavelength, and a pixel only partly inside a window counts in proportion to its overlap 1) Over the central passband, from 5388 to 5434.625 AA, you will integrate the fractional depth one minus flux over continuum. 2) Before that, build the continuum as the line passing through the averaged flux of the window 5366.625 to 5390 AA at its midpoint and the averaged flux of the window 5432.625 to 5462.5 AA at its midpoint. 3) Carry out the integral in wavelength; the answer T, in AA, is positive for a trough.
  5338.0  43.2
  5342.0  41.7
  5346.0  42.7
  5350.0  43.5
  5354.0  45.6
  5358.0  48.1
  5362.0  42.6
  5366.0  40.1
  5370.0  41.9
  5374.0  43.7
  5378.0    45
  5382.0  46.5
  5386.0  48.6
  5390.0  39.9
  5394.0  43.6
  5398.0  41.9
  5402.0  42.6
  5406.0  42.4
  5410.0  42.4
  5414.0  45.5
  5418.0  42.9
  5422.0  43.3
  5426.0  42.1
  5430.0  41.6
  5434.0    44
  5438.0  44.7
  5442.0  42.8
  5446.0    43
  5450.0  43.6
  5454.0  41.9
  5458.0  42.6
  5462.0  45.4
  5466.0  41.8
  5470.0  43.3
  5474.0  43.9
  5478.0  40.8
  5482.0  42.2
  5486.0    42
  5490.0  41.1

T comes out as 1.3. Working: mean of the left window 44.4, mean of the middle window 42.6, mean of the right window 43.4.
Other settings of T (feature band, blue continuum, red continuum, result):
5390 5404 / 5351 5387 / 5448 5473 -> 0.57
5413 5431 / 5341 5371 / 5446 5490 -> -0.02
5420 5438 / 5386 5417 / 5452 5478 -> 0.01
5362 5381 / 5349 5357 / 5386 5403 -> 0.51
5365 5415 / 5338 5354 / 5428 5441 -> -0.22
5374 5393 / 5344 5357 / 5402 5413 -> -0.62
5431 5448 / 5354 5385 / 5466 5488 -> -0.19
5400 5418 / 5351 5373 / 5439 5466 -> 0.09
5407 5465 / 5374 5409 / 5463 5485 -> -0.19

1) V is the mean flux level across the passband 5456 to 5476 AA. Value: 43.4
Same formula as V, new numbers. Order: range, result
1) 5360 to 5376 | 42.1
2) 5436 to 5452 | 43.5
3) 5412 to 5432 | 43.1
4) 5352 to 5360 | 46.9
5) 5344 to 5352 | 43.1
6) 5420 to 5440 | 43.1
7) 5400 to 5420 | 43.2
